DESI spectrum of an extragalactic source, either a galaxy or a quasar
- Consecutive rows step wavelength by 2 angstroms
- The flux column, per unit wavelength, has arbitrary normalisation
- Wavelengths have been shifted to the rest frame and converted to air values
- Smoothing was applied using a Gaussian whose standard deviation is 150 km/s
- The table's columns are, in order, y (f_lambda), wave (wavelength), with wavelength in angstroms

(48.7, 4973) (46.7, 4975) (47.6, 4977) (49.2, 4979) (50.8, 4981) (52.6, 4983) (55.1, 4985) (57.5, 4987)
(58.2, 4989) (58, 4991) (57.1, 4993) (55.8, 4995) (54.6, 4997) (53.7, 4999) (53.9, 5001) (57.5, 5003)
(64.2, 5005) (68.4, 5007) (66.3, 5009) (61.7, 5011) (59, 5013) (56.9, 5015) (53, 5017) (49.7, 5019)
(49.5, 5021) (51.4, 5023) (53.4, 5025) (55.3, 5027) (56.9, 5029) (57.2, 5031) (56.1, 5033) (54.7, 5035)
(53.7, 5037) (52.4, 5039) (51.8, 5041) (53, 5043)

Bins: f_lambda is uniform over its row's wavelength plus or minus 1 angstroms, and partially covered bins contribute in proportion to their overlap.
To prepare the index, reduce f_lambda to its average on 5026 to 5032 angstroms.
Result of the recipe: 56.5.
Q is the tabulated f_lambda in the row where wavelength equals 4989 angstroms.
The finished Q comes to 58.2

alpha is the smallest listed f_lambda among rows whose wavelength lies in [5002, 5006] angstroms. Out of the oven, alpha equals 57.5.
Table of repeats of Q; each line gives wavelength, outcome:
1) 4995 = 55.8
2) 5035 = 54.7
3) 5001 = 53.9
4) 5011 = 61.7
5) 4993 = 57.1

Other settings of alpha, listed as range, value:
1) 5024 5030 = 53.4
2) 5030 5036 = 54.7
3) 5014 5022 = 49.5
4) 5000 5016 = 53.9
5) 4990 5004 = 53.7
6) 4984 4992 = 55.1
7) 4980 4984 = 50.8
